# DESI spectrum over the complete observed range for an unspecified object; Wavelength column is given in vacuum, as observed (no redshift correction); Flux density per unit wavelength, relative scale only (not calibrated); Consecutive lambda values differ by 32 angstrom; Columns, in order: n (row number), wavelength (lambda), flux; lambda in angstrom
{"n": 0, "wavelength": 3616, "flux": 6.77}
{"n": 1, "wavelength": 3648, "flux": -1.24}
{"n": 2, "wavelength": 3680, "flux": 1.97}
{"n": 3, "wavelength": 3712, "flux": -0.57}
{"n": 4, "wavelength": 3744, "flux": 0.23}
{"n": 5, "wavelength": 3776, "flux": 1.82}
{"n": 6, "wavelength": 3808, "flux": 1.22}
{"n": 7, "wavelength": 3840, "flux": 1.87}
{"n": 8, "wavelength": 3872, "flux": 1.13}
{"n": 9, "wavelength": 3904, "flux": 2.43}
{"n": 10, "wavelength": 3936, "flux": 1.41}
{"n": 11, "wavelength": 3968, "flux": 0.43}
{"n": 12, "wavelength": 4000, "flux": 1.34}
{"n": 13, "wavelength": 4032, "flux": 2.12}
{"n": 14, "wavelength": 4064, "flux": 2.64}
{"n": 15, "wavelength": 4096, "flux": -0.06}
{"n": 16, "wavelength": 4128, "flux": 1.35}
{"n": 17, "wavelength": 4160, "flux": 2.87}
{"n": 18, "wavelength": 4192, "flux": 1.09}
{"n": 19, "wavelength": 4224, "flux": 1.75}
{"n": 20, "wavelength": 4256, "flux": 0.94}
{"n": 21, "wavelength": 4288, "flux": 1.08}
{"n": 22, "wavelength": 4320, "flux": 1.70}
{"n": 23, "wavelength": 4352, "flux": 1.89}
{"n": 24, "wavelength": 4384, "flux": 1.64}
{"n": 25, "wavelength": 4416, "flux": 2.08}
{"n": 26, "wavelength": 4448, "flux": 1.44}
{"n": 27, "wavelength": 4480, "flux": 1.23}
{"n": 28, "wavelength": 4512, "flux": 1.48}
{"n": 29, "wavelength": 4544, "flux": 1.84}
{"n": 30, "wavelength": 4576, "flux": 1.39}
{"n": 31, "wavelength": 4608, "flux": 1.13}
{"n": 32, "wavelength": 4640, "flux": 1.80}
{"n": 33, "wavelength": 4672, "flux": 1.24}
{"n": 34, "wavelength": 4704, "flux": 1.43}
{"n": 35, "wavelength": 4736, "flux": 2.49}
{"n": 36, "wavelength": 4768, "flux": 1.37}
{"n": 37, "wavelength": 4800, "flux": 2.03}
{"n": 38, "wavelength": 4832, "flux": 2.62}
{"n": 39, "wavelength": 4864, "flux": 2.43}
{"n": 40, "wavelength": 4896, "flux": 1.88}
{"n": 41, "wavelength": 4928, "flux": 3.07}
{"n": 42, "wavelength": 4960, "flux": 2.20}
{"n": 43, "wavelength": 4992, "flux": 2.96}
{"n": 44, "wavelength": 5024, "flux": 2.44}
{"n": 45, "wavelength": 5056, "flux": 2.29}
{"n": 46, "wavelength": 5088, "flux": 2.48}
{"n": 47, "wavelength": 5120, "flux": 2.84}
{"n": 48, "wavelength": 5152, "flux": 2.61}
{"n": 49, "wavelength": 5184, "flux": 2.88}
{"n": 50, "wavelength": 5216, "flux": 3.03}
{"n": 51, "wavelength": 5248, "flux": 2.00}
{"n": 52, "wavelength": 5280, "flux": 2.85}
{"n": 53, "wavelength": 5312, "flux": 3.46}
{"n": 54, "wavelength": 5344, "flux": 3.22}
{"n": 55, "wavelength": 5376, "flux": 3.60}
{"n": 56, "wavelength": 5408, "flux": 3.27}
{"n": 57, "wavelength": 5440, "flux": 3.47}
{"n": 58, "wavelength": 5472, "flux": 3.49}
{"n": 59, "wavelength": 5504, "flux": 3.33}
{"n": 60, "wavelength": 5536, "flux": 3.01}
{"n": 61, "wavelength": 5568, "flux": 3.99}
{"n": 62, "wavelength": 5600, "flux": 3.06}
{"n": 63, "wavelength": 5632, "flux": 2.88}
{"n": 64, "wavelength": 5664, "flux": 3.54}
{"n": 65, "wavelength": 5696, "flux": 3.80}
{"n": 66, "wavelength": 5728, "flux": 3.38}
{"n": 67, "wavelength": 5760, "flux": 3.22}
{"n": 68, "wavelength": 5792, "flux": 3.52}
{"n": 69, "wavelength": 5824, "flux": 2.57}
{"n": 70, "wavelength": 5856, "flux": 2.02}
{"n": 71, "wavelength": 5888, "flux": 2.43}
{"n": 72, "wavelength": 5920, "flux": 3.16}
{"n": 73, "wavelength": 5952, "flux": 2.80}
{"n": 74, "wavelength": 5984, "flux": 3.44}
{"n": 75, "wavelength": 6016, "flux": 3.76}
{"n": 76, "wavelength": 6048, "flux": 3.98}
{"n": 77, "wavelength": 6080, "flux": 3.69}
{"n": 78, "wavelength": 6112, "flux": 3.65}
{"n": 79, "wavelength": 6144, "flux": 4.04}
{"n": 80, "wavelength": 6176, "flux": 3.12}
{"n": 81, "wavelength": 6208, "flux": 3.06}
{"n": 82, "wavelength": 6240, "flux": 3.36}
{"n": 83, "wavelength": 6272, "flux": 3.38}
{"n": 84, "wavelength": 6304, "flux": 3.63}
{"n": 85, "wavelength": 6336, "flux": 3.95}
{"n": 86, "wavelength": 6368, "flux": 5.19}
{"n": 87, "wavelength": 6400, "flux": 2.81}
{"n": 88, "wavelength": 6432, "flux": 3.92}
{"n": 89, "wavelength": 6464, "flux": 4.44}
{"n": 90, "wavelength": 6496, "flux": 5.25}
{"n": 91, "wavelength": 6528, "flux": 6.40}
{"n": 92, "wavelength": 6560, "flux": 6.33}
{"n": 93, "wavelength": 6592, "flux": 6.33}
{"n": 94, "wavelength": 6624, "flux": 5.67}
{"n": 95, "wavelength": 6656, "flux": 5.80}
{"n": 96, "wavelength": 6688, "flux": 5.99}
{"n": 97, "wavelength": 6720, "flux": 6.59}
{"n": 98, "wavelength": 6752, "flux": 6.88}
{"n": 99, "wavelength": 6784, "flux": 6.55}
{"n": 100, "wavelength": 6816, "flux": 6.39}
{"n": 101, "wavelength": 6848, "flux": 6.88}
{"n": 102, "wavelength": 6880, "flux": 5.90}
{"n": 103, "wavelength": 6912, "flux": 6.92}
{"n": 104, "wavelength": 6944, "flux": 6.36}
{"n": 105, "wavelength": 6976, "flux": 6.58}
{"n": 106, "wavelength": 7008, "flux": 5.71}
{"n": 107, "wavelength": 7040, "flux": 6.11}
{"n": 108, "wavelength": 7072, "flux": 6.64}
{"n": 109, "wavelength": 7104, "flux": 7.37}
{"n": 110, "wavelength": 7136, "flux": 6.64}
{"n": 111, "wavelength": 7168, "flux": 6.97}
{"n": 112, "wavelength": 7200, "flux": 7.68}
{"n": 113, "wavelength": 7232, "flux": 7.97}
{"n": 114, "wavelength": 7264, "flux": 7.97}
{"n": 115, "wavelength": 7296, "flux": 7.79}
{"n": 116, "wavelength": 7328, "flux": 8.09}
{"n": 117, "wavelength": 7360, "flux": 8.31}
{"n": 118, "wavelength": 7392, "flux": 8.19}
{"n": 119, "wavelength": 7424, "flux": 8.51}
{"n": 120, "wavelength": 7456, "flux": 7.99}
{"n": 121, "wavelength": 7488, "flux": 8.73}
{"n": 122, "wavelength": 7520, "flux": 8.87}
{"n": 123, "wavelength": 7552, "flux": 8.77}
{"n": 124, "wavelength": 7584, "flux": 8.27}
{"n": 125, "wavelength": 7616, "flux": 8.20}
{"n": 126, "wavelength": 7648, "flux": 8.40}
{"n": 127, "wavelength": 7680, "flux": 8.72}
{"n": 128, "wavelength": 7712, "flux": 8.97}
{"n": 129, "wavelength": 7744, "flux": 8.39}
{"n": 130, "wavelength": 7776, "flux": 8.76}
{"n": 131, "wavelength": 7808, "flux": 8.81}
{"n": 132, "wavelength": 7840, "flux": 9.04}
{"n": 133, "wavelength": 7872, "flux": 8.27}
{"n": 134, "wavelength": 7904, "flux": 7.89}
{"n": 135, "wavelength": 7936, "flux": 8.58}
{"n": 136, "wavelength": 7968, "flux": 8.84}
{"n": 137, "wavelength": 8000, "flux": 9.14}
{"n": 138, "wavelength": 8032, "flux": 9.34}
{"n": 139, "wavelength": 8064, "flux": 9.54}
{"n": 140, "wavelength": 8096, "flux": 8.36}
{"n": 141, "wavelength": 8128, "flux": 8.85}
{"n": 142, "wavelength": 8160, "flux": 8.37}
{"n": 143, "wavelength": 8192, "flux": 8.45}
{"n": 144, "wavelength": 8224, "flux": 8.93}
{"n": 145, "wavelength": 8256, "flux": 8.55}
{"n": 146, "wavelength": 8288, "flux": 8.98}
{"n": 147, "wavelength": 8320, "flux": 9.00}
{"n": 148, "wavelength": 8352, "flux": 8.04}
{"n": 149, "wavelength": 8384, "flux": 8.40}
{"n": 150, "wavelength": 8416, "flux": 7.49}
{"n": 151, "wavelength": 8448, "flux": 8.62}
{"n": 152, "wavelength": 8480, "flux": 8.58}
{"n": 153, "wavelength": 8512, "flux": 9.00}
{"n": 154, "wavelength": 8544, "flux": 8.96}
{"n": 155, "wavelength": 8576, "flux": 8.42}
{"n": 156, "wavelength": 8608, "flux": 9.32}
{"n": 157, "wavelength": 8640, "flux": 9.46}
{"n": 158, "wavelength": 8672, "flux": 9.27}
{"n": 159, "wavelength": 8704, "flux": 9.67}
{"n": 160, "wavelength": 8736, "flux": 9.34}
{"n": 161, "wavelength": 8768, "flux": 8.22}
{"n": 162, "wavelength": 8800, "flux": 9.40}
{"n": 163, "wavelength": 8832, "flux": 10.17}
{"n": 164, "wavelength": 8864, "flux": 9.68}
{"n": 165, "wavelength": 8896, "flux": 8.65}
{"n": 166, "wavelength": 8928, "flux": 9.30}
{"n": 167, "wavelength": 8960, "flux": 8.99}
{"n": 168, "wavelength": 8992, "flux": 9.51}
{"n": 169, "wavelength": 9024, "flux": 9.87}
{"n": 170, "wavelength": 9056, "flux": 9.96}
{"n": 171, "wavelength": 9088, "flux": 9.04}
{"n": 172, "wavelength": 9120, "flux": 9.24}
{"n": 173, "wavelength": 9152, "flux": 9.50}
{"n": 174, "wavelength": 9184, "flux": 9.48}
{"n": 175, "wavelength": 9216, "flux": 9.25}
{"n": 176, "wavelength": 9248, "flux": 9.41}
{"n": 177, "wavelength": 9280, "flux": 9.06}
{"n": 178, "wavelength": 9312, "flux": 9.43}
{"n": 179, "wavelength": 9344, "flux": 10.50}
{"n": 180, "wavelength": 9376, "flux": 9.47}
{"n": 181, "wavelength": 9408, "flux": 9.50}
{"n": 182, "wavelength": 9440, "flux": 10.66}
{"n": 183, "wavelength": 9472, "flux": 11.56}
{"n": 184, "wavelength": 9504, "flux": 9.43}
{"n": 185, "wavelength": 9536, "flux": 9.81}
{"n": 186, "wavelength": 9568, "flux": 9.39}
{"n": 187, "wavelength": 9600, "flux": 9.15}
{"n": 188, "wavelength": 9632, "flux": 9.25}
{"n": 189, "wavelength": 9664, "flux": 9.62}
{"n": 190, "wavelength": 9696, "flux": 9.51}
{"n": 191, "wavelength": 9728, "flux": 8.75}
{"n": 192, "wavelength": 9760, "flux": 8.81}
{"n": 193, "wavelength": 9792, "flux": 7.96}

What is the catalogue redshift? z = 0.625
